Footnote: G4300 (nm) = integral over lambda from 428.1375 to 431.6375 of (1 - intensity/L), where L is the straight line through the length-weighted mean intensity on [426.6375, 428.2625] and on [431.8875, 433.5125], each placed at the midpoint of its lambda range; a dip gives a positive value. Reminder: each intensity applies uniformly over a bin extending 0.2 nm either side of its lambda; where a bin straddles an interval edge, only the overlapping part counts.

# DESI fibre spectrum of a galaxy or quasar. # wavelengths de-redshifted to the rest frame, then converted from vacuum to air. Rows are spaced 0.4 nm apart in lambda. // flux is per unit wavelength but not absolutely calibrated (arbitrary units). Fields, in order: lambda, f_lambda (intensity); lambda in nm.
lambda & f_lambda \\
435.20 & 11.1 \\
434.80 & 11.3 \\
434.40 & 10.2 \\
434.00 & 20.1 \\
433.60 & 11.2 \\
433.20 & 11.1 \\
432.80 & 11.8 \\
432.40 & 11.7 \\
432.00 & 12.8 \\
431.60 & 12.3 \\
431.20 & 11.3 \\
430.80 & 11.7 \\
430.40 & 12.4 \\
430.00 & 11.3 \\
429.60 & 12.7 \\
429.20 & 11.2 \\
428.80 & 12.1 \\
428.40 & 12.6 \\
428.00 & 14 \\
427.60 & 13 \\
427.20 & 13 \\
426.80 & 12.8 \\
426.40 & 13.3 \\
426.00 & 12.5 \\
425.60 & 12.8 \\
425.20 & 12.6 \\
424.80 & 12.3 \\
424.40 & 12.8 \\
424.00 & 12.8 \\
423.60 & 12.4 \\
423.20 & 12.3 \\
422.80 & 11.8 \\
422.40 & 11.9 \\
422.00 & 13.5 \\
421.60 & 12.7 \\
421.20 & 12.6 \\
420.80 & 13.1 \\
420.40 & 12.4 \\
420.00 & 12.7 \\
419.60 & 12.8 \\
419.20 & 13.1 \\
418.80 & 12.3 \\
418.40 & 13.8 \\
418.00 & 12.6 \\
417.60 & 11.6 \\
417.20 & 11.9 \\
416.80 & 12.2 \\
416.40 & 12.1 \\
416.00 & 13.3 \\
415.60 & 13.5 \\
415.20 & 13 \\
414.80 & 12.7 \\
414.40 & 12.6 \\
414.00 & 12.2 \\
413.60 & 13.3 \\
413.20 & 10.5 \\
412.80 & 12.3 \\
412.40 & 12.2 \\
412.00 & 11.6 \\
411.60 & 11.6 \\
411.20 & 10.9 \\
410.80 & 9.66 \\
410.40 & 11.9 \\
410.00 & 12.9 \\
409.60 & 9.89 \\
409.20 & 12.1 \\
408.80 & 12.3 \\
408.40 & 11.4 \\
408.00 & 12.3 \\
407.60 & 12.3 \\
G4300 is 0.15 nm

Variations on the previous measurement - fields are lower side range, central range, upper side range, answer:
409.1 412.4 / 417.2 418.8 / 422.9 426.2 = -0.073 nm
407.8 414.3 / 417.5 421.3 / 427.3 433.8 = -0.276 nm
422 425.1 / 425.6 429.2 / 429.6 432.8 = -0.183 nm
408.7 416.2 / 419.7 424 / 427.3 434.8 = -0.123 nm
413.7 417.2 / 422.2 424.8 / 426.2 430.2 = 0.061 nm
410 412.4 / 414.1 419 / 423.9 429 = -0.310 nm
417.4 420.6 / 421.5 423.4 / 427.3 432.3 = 0.018 nm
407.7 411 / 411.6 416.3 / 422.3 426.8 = -0.221 nm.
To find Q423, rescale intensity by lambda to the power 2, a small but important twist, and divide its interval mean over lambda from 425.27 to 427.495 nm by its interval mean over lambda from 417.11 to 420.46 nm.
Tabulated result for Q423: 1.06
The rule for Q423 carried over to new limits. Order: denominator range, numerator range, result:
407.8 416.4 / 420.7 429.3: 1.12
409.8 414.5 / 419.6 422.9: 1.12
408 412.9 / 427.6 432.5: 1.16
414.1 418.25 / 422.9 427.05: 1.05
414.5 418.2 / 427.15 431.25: 1.04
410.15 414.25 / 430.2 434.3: 1.19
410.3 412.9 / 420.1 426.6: 1.17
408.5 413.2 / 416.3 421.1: 1.13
